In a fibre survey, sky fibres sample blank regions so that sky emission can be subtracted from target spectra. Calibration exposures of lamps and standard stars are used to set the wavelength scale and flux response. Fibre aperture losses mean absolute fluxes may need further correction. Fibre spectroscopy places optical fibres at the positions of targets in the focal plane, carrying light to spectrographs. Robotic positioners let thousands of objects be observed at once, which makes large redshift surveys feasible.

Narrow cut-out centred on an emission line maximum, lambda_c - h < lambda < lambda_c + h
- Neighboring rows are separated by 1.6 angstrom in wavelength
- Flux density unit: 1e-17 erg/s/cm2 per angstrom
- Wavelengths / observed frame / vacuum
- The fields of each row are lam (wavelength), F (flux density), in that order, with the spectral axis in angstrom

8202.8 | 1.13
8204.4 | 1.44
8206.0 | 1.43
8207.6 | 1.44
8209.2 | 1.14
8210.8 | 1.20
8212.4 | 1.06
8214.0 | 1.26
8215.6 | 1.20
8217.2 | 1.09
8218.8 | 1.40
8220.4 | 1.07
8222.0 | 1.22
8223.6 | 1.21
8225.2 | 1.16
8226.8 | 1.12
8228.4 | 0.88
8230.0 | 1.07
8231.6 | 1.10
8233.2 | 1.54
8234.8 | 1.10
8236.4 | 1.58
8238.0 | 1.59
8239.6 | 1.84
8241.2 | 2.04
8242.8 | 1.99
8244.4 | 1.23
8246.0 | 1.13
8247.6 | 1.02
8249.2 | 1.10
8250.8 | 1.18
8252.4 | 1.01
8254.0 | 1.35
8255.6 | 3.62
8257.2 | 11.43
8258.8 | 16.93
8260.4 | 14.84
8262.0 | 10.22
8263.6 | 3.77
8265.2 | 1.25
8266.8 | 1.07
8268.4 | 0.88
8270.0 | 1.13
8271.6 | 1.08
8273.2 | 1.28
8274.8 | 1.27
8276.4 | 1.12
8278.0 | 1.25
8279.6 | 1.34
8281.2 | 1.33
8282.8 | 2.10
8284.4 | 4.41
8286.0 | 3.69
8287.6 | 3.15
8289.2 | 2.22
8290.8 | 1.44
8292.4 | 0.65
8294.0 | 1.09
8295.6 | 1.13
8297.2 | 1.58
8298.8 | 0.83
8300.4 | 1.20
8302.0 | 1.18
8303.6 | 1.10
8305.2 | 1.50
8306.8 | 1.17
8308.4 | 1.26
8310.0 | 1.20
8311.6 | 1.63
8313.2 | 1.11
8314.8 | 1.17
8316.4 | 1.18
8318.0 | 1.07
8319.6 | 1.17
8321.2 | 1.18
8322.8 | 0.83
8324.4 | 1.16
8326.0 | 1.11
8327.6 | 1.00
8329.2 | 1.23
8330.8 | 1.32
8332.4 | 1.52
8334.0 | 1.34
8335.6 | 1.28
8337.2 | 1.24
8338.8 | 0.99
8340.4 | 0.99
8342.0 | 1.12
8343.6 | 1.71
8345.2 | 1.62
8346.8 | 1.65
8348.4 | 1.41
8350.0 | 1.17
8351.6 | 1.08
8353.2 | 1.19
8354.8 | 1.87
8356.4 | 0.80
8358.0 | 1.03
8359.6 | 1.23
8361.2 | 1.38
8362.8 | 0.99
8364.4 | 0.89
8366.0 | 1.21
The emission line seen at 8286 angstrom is [N II] 6583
